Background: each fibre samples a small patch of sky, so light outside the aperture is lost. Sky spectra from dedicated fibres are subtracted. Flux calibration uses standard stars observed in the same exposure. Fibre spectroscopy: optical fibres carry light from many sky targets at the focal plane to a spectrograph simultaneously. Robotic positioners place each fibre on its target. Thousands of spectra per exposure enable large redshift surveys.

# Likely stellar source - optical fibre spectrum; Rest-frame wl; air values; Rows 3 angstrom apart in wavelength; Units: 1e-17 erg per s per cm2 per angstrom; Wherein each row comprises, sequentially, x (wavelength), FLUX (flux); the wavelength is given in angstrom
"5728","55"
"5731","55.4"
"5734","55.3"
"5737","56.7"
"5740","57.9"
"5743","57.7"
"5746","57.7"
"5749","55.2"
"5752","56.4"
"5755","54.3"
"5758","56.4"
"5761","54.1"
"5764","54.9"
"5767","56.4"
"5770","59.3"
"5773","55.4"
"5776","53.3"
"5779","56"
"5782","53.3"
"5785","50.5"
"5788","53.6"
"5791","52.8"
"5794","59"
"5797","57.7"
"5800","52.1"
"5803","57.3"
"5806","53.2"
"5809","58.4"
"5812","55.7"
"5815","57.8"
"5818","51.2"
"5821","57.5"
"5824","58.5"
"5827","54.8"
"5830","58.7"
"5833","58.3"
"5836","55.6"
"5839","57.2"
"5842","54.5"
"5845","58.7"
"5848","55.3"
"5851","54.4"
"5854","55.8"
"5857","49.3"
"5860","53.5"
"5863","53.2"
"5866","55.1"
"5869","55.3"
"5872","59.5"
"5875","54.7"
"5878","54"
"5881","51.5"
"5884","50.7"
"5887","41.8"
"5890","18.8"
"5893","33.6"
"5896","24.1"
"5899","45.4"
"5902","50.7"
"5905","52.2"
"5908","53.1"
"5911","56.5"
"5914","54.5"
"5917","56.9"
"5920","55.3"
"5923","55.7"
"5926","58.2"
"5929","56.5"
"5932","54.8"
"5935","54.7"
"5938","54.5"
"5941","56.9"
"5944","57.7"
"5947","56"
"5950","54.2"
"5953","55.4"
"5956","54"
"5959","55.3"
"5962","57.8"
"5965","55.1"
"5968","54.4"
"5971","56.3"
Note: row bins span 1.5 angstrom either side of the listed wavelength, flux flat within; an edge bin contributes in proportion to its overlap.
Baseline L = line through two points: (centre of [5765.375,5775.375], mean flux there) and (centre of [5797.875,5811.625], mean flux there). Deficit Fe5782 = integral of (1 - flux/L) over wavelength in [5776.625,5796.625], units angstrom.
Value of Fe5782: 0.6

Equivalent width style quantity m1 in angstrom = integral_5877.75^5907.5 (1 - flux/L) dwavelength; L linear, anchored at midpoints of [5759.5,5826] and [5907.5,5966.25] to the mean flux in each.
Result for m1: 7.2 angstrom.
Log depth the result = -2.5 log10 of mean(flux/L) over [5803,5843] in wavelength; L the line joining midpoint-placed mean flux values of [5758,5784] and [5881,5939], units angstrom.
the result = -0.07 mag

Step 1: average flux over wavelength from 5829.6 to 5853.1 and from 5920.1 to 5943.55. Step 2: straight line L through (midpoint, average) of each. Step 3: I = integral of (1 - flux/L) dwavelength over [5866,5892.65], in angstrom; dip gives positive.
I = 3.9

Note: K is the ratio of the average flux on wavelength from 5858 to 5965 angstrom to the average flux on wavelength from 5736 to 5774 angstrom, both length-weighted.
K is 0.9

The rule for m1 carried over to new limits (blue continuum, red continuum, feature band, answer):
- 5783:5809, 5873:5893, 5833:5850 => -2.4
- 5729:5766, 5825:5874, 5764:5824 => 0.5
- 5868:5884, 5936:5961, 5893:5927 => 3.0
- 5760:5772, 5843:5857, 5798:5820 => 0.2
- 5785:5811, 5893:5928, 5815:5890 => -1.3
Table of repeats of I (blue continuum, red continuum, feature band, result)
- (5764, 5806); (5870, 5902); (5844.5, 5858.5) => -2.0 angstrom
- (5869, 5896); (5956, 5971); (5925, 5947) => -1.8 angstrom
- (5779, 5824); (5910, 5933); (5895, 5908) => 2.5 angstrom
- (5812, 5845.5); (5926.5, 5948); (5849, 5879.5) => 1.0 angstrom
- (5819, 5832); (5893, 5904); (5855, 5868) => -1.2 angstrom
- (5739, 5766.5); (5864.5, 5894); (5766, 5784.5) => -0.3 angstrom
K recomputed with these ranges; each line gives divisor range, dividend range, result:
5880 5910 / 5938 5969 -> 1.32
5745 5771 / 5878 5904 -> 0.73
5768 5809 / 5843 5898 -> 0.89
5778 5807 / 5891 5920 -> 0.87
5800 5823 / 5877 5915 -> 0.81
